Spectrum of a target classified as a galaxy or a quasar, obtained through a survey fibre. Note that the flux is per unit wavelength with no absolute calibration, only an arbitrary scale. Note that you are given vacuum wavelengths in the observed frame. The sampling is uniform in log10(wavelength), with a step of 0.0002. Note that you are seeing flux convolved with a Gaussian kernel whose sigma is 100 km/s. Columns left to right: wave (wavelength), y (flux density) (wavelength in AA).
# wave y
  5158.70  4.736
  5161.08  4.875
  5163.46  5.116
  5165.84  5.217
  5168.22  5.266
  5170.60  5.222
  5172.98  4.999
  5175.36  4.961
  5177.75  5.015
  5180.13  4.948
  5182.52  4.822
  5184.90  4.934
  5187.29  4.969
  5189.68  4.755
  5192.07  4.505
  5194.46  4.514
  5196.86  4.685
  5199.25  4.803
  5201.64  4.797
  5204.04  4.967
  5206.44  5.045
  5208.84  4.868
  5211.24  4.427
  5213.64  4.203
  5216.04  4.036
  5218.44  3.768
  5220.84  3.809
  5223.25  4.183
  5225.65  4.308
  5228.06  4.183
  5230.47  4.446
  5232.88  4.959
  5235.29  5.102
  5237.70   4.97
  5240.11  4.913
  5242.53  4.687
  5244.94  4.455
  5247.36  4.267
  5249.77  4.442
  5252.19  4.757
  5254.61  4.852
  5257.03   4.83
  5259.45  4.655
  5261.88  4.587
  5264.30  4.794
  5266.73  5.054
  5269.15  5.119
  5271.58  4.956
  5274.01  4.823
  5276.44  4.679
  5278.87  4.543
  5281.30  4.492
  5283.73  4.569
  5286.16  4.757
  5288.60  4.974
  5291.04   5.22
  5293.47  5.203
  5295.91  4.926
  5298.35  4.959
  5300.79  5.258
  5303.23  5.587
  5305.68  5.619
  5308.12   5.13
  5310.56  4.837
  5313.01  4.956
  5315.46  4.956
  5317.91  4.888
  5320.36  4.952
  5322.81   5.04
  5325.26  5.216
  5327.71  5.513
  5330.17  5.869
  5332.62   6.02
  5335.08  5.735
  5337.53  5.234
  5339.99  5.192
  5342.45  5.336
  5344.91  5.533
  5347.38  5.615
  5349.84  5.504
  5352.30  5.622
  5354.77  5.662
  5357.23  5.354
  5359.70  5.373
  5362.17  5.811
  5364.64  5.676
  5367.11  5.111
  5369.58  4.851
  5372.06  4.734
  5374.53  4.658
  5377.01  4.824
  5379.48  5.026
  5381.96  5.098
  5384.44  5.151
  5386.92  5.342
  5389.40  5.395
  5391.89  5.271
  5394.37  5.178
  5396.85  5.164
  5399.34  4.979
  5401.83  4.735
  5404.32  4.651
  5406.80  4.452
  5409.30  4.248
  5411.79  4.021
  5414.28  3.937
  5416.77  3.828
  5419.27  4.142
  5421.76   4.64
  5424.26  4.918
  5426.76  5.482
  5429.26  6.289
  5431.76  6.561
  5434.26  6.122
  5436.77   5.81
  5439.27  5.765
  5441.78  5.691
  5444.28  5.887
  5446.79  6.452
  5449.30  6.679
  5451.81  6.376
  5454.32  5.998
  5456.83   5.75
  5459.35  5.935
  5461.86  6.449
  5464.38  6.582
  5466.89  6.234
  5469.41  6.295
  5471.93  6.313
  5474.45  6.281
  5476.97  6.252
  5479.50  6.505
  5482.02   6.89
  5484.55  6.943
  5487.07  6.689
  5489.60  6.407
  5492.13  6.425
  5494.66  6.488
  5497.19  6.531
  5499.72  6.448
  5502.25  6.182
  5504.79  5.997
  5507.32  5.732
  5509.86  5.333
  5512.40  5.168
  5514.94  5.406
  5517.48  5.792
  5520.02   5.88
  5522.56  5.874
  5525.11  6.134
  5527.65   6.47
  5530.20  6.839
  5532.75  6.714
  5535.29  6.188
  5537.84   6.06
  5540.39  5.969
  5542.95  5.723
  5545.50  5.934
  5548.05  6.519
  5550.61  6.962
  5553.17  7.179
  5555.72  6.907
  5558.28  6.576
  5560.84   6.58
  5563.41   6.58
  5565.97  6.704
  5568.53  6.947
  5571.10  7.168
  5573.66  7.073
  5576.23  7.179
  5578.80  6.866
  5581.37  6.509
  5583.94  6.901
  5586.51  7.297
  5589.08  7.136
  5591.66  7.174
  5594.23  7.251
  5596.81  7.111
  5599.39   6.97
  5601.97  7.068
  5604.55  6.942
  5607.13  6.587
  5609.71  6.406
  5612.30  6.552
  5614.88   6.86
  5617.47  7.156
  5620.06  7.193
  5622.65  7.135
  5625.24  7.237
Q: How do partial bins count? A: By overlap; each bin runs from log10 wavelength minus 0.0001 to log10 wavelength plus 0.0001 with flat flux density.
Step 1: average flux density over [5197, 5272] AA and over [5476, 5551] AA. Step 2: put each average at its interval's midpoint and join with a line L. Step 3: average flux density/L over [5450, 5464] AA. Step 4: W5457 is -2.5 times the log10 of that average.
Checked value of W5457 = -0.05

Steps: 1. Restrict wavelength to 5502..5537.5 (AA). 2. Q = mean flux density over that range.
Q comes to 5.98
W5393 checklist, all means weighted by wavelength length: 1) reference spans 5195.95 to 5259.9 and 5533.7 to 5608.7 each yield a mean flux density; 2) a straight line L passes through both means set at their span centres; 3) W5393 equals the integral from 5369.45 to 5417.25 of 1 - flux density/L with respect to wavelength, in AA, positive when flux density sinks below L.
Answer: 7.1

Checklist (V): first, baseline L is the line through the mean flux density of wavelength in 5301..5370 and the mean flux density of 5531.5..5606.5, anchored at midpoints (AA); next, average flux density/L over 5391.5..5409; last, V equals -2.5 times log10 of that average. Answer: 0.18 mag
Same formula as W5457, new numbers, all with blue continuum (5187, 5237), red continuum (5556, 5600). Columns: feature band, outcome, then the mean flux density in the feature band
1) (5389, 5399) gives 0.10 mag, 5.21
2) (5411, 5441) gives 0.16 mag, 5.15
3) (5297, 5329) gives 0.01 mag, 5.15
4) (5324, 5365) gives -0.03 mag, 5.54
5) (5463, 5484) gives -0.03 mag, 6.44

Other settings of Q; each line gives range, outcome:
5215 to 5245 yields 4.45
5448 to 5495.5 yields 6.39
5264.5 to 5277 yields 4.93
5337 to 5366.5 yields 5.49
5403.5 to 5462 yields 5.41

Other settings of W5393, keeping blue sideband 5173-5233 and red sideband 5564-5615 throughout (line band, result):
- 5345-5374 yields 0.8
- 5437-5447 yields 0.3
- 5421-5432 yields 0.8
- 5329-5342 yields -0.5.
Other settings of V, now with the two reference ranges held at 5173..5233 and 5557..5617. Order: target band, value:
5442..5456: -0.03 mag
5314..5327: 0.06 mag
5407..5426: 0.34 mag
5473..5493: -0.05 mag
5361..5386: 0.11 mag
